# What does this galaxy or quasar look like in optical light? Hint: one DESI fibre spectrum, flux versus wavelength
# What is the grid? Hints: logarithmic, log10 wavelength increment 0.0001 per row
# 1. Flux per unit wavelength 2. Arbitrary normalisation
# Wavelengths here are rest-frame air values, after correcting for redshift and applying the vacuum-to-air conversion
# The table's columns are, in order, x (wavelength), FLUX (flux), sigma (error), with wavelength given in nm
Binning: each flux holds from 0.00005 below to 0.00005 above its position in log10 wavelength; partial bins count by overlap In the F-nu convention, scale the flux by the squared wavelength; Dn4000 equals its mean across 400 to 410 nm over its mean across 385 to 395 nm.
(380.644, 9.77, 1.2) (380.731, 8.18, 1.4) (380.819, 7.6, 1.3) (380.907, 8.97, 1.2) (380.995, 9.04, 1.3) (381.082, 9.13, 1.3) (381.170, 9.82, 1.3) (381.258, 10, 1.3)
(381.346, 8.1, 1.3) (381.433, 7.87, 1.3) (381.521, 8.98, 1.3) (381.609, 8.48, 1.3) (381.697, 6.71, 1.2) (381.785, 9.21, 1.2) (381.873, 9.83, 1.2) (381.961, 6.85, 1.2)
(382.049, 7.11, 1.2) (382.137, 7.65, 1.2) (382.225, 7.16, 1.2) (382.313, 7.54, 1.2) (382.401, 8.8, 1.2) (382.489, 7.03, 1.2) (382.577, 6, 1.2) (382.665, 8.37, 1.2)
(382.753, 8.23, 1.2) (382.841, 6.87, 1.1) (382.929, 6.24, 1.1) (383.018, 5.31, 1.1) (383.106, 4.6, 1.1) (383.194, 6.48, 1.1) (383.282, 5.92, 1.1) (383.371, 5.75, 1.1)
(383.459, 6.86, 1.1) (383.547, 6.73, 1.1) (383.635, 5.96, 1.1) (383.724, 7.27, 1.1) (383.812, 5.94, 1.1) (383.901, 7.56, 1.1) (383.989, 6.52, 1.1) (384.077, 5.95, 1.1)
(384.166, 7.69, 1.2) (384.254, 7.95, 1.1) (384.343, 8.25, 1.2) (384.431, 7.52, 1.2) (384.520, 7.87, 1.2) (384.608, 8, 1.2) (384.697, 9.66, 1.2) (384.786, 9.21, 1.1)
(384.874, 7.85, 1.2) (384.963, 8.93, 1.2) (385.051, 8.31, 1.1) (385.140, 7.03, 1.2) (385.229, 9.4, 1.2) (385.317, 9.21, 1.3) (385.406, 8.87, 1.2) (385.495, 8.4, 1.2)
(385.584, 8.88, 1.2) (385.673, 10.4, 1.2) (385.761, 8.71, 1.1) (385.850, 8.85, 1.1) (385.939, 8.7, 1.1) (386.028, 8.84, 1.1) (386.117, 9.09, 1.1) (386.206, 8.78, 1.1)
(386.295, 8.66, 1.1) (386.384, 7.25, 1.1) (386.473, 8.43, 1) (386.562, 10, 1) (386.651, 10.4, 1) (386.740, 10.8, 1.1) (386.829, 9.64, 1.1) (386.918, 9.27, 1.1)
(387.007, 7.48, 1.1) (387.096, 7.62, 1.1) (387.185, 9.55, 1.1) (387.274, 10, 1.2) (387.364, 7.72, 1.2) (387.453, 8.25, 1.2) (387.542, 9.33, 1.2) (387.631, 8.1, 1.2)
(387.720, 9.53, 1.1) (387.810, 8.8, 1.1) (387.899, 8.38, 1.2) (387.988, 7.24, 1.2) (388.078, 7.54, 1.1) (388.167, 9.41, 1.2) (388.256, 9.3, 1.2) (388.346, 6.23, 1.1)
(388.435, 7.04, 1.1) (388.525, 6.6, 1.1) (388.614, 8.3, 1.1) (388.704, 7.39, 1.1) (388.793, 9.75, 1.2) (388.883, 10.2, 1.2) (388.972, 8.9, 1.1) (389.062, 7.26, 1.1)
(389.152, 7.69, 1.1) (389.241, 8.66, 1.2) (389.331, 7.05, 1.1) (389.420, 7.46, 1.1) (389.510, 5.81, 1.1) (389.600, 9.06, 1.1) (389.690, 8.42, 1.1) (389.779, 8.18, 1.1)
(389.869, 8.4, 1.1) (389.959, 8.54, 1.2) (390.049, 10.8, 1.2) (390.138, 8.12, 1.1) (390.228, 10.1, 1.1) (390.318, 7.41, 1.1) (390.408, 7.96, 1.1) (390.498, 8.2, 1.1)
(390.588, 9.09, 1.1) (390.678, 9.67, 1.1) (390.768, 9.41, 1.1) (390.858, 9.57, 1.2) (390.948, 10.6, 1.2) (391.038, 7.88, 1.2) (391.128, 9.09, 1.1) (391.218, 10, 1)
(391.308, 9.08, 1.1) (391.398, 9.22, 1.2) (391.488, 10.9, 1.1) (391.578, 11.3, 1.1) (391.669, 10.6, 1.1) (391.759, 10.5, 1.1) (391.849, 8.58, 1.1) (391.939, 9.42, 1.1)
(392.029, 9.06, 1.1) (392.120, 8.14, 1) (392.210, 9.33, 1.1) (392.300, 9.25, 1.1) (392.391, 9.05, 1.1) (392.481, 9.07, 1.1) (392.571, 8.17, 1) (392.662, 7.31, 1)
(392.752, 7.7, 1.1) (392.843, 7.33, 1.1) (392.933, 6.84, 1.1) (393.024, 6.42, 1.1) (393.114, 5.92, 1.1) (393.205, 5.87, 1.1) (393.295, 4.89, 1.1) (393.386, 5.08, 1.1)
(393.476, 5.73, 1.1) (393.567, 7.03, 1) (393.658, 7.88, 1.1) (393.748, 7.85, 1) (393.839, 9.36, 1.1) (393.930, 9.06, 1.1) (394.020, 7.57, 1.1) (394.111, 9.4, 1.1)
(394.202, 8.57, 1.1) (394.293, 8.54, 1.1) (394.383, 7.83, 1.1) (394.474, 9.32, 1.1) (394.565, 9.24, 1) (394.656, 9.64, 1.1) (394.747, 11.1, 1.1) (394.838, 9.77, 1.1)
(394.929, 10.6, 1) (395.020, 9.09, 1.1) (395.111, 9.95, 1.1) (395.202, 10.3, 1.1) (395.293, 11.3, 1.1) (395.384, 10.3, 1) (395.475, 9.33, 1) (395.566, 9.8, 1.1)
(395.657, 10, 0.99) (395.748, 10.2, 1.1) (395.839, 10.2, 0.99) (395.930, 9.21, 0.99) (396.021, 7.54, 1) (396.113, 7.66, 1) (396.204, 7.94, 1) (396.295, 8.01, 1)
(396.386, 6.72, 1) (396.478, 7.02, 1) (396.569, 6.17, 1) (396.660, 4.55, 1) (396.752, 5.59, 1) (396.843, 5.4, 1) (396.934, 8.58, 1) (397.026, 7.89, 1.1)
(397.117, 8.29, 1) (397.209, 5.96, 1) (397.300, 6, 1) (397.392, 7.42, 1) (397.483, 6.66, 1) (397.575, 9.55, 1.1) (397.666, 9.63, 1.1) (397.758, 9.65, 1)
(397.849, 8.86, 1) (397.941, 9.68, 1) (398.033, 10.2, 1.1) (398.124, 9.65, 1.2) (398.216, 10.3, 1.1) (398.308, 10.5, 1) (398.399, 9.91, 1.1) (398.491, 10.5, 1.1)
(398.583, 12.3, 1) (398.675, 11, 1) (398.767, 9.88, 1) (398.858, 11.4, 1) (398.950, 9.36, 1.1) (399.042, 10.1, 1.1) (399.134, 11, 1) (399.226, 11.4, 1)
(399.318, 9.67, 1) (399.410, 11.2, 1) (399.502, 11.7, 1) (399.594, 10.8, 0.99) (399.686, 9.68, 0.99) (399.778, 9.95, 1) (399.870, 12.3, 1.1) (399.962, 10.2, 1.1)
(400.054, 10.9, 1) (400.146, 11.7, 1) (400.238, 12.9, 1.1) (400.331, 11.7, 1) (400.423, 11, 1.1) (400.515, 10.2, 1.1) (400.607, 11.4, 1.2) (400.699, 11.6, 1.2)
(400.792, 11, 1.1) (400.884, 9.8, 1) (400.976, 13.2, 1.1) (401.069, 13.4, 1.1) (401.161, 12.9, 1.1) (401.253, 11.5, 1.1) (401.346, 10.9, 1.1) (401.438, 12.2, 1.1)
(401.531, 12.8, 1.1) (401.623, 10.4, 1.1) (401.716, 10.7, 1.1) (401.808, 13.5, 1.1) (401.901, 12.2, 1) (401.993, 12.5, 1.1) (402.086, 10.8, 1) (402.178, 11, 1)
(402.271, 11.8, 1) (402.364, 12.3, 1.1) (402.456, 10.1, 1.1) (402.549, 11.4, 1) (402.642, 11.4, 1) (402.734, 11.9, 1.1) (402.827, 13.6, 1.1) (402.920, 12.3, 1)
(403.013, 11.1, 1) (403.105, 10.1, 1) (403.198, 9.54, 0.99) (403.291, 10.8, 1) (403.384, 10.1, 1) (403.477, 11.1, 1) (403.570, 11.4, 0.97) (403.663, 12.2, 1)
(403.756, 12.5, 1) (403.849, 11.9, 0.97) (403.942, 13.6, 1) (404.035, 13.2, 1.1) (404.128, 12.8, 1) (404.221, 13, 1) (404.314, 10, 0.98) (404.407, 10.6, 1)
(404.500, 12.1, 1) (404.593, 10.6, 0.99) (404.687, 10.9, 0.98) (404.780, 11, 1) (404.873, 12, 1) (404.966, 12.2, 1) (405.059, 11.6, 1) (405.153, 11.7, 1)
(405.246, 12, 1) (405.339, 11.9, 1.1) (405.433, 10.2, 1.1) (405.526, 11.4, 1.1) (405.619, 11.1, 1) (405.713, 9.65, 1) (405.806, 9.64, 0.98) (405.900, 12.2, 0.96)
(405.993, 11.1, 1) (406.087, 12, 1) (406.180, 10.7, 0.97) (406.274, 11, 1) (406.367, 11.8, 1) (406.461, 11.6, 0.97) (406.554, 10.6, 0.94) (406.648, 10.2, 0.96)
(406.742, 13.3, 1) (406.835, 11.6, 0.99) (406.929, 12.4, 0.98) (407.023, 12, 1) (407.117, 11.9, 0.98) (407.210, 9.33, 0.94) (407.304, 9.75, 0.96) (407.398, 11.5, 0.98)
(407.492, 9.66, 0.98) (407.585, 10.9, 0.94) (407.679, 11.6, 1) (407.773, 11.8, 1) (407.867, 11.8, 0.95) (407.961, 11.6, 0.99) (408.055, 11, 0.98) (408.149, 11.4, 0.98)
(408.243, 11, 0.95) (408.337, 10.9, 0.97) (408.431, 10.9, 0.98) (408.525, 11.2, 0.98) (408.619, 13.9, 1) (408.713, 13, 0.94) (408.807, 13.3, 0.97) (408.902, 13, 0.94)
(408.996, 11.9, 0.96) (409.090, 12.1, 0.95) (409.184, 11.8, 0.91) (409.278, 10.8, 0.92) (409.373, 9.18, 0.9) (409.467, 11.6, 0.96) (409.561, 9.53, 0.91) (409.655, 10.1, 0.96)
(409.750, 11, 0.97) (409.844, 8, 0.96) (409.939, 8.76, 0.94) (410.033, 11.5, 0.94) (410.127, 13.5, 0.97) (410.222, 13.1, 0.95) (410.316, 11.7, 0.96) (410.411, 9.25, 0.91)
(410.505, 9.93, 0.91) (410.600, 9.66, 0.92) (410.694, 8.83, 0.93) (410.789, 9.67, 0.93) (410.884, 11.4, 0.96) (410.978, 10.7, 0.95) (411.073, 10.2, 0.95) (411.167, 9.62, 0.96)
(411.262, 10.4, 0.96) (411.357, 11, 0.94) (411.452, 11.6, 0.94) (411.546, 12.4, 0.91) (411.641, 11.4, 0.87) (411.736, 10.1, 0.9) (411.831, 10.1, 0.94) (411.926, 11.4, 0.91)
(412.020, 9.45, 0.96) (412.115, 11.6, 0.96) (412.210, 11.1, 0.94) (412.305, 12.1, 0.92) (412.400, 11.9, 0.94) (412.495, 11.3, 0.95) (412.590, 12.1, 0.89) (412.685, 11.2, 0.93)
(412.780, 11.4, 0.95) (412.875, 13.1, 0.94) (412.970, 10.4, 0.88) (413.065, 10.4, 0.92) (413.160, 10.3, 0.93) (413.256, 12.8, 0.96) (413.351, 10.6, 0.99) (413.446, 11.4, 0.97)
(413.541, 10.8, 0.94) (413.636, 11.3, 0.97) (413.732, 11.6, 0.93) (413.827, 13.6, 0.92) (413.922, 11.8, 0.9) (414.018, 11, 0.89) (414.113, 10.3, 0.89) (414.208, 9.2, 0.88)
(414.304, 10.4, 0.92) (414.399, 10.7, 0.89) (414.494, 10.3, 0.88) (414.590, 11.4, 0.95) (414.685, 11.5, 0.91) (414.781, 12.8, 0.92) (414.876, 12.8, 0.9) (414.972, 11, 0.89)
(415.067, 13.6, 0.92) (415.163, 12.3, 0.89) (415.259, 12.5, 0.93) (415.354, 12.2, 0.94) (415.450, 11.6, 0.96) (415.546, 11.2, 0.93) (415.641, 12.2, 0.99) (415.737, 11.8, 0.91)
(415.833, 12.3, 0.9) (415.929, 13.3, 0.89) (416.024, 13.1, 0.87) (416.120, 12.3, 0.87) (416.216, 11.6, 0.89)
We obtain 1.43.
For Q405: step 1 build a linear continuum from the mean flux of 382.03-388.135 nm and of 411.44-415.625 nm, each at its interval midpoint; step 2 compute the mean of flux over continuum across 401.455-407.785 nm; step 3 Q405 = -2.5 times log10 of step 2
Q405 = -0.11 mag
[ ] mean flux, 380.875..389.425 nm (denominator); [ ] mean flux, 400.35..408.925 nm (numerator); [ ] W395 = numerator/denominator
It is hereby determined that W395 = 1.4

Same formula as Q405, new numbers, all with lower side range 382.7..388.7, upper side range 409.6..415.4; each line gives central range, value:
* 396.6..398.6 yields 0.12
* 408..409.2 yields -0.12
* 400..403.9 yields -0.17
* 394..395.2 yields -0.03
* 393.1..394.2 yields 0.23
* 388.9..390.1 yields 0.03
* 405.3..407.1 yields -0.09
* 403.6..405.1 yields -0.17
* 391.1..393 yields -0.03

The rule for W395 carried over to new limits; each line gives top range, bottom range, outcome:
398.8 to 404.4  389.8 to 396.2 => 1.30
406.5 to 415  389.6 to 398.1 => 1.31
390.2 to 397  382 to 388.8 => 1.07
